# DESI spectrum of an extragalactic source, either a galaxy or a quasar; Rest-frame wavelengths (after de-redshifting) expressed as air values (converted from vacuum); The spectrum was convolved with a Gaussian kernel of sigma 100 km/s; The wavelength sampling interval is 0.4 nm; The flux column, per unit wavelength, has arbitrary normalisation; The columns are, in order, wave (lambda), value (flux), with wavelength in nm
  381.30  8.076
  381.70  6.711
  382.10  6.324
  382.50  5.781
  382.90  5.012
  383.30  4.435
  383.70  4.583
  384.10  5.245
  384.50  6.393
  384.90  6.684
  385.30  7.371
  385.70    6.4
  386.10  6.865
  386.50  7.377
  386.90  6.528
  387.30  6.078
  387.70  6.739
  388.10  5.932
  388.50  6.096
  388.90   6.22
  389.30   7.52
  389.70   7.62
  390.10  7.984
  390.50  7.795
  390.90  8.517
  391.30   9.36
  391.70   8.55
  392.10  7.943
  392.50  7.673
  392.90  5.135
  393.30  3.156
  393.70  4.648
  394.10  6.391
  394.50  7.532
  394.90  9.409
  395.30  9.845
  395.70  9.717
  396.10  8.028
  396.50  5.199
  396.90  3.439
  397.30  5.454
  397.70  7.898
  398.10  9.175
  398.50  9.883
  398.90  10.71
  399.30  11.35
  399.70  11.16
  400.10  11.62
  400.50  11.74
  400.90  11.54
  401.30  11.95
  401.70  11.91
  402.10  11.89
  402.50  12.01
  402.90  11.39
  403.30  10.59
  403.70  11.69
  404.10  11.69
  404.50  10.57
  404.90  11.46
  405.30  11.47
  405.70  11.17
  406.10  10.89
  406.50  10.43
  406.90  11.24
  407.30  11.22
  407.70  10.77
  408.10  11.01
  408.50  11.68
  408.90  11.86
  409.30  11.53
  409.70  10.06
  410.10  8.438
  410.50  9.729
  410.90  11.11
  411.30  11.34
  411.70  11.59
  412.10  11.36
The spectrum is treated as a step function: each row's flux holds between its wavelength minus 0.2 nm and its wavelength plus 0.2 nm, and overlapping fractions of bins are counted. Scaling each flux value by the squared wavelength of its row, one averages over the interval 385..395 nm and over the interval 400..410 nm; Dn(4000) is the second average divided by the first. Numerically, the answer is 1.75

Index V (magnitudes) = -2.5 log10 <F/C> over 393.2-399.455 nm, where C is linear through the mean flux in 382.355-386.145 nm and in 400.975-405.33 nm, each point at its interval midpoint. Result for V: 0.24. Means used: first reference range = 5.84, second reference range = 11.5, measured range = 7.66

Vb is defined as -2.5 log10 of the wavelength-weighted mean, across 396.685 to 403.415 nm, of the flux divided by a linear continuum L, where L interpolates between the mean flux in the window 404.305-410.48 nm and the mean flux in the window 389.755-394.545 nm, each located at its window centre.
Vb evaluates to -0.12 mag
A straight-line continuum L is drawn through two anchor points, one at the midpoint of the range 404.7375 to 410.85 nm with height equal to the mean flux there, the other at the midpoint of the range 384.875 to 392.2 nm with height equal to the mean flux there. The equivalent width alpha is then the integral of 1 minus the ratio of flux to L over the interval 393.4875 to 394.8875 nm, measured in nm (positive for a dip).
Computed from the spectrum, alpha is 0.29 nm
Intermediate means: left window 7.24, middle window 6.59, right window 10.9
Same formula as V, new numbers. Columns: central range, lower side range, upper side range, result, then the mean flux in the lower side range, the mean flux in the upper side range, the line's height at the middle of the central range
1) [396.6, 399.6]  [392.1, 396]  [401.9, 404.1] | 0.12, 7.13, 11.5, 9.12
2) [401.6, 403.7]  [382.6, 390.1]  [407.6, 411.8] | -0.22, 6.32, 10.8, 9.46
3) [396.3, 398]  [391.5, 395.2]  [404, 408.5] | 0.38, 6.8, 11.1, 8.07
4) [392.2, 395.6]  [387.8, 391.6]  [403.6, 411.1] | 0.21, 7.46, 10.9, 8.29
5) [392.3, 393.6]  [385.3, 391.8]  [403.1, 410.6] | 0.46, 7.21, 10.9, 8.1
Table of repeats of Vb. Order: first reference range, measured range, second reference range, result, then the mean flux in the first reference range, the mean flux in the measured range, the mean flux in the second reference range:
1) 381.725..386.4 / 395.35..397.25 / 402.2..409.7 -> 0.29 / 5.98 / 6.76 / 11.2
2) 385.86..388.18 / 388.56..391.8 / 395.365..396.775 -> -0.13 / 6.62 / 7.85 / 7.63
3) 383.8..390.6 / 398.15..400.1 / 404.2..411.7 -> -0.18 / 6.71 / 10.7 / 10.9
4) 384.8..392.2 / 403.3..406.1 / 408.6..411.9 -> -0.15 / 7.24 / 11.3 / 10.7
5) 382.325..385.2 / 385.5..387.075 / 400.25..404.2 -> -0.07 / 5.51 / 6.8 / 11.6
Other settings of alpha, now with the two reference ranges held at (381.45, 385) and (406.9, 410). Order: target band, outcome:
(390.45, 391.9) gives -0.24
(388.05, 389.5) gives 0.08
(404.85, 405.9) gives -0.09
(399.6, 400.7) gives -0.26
